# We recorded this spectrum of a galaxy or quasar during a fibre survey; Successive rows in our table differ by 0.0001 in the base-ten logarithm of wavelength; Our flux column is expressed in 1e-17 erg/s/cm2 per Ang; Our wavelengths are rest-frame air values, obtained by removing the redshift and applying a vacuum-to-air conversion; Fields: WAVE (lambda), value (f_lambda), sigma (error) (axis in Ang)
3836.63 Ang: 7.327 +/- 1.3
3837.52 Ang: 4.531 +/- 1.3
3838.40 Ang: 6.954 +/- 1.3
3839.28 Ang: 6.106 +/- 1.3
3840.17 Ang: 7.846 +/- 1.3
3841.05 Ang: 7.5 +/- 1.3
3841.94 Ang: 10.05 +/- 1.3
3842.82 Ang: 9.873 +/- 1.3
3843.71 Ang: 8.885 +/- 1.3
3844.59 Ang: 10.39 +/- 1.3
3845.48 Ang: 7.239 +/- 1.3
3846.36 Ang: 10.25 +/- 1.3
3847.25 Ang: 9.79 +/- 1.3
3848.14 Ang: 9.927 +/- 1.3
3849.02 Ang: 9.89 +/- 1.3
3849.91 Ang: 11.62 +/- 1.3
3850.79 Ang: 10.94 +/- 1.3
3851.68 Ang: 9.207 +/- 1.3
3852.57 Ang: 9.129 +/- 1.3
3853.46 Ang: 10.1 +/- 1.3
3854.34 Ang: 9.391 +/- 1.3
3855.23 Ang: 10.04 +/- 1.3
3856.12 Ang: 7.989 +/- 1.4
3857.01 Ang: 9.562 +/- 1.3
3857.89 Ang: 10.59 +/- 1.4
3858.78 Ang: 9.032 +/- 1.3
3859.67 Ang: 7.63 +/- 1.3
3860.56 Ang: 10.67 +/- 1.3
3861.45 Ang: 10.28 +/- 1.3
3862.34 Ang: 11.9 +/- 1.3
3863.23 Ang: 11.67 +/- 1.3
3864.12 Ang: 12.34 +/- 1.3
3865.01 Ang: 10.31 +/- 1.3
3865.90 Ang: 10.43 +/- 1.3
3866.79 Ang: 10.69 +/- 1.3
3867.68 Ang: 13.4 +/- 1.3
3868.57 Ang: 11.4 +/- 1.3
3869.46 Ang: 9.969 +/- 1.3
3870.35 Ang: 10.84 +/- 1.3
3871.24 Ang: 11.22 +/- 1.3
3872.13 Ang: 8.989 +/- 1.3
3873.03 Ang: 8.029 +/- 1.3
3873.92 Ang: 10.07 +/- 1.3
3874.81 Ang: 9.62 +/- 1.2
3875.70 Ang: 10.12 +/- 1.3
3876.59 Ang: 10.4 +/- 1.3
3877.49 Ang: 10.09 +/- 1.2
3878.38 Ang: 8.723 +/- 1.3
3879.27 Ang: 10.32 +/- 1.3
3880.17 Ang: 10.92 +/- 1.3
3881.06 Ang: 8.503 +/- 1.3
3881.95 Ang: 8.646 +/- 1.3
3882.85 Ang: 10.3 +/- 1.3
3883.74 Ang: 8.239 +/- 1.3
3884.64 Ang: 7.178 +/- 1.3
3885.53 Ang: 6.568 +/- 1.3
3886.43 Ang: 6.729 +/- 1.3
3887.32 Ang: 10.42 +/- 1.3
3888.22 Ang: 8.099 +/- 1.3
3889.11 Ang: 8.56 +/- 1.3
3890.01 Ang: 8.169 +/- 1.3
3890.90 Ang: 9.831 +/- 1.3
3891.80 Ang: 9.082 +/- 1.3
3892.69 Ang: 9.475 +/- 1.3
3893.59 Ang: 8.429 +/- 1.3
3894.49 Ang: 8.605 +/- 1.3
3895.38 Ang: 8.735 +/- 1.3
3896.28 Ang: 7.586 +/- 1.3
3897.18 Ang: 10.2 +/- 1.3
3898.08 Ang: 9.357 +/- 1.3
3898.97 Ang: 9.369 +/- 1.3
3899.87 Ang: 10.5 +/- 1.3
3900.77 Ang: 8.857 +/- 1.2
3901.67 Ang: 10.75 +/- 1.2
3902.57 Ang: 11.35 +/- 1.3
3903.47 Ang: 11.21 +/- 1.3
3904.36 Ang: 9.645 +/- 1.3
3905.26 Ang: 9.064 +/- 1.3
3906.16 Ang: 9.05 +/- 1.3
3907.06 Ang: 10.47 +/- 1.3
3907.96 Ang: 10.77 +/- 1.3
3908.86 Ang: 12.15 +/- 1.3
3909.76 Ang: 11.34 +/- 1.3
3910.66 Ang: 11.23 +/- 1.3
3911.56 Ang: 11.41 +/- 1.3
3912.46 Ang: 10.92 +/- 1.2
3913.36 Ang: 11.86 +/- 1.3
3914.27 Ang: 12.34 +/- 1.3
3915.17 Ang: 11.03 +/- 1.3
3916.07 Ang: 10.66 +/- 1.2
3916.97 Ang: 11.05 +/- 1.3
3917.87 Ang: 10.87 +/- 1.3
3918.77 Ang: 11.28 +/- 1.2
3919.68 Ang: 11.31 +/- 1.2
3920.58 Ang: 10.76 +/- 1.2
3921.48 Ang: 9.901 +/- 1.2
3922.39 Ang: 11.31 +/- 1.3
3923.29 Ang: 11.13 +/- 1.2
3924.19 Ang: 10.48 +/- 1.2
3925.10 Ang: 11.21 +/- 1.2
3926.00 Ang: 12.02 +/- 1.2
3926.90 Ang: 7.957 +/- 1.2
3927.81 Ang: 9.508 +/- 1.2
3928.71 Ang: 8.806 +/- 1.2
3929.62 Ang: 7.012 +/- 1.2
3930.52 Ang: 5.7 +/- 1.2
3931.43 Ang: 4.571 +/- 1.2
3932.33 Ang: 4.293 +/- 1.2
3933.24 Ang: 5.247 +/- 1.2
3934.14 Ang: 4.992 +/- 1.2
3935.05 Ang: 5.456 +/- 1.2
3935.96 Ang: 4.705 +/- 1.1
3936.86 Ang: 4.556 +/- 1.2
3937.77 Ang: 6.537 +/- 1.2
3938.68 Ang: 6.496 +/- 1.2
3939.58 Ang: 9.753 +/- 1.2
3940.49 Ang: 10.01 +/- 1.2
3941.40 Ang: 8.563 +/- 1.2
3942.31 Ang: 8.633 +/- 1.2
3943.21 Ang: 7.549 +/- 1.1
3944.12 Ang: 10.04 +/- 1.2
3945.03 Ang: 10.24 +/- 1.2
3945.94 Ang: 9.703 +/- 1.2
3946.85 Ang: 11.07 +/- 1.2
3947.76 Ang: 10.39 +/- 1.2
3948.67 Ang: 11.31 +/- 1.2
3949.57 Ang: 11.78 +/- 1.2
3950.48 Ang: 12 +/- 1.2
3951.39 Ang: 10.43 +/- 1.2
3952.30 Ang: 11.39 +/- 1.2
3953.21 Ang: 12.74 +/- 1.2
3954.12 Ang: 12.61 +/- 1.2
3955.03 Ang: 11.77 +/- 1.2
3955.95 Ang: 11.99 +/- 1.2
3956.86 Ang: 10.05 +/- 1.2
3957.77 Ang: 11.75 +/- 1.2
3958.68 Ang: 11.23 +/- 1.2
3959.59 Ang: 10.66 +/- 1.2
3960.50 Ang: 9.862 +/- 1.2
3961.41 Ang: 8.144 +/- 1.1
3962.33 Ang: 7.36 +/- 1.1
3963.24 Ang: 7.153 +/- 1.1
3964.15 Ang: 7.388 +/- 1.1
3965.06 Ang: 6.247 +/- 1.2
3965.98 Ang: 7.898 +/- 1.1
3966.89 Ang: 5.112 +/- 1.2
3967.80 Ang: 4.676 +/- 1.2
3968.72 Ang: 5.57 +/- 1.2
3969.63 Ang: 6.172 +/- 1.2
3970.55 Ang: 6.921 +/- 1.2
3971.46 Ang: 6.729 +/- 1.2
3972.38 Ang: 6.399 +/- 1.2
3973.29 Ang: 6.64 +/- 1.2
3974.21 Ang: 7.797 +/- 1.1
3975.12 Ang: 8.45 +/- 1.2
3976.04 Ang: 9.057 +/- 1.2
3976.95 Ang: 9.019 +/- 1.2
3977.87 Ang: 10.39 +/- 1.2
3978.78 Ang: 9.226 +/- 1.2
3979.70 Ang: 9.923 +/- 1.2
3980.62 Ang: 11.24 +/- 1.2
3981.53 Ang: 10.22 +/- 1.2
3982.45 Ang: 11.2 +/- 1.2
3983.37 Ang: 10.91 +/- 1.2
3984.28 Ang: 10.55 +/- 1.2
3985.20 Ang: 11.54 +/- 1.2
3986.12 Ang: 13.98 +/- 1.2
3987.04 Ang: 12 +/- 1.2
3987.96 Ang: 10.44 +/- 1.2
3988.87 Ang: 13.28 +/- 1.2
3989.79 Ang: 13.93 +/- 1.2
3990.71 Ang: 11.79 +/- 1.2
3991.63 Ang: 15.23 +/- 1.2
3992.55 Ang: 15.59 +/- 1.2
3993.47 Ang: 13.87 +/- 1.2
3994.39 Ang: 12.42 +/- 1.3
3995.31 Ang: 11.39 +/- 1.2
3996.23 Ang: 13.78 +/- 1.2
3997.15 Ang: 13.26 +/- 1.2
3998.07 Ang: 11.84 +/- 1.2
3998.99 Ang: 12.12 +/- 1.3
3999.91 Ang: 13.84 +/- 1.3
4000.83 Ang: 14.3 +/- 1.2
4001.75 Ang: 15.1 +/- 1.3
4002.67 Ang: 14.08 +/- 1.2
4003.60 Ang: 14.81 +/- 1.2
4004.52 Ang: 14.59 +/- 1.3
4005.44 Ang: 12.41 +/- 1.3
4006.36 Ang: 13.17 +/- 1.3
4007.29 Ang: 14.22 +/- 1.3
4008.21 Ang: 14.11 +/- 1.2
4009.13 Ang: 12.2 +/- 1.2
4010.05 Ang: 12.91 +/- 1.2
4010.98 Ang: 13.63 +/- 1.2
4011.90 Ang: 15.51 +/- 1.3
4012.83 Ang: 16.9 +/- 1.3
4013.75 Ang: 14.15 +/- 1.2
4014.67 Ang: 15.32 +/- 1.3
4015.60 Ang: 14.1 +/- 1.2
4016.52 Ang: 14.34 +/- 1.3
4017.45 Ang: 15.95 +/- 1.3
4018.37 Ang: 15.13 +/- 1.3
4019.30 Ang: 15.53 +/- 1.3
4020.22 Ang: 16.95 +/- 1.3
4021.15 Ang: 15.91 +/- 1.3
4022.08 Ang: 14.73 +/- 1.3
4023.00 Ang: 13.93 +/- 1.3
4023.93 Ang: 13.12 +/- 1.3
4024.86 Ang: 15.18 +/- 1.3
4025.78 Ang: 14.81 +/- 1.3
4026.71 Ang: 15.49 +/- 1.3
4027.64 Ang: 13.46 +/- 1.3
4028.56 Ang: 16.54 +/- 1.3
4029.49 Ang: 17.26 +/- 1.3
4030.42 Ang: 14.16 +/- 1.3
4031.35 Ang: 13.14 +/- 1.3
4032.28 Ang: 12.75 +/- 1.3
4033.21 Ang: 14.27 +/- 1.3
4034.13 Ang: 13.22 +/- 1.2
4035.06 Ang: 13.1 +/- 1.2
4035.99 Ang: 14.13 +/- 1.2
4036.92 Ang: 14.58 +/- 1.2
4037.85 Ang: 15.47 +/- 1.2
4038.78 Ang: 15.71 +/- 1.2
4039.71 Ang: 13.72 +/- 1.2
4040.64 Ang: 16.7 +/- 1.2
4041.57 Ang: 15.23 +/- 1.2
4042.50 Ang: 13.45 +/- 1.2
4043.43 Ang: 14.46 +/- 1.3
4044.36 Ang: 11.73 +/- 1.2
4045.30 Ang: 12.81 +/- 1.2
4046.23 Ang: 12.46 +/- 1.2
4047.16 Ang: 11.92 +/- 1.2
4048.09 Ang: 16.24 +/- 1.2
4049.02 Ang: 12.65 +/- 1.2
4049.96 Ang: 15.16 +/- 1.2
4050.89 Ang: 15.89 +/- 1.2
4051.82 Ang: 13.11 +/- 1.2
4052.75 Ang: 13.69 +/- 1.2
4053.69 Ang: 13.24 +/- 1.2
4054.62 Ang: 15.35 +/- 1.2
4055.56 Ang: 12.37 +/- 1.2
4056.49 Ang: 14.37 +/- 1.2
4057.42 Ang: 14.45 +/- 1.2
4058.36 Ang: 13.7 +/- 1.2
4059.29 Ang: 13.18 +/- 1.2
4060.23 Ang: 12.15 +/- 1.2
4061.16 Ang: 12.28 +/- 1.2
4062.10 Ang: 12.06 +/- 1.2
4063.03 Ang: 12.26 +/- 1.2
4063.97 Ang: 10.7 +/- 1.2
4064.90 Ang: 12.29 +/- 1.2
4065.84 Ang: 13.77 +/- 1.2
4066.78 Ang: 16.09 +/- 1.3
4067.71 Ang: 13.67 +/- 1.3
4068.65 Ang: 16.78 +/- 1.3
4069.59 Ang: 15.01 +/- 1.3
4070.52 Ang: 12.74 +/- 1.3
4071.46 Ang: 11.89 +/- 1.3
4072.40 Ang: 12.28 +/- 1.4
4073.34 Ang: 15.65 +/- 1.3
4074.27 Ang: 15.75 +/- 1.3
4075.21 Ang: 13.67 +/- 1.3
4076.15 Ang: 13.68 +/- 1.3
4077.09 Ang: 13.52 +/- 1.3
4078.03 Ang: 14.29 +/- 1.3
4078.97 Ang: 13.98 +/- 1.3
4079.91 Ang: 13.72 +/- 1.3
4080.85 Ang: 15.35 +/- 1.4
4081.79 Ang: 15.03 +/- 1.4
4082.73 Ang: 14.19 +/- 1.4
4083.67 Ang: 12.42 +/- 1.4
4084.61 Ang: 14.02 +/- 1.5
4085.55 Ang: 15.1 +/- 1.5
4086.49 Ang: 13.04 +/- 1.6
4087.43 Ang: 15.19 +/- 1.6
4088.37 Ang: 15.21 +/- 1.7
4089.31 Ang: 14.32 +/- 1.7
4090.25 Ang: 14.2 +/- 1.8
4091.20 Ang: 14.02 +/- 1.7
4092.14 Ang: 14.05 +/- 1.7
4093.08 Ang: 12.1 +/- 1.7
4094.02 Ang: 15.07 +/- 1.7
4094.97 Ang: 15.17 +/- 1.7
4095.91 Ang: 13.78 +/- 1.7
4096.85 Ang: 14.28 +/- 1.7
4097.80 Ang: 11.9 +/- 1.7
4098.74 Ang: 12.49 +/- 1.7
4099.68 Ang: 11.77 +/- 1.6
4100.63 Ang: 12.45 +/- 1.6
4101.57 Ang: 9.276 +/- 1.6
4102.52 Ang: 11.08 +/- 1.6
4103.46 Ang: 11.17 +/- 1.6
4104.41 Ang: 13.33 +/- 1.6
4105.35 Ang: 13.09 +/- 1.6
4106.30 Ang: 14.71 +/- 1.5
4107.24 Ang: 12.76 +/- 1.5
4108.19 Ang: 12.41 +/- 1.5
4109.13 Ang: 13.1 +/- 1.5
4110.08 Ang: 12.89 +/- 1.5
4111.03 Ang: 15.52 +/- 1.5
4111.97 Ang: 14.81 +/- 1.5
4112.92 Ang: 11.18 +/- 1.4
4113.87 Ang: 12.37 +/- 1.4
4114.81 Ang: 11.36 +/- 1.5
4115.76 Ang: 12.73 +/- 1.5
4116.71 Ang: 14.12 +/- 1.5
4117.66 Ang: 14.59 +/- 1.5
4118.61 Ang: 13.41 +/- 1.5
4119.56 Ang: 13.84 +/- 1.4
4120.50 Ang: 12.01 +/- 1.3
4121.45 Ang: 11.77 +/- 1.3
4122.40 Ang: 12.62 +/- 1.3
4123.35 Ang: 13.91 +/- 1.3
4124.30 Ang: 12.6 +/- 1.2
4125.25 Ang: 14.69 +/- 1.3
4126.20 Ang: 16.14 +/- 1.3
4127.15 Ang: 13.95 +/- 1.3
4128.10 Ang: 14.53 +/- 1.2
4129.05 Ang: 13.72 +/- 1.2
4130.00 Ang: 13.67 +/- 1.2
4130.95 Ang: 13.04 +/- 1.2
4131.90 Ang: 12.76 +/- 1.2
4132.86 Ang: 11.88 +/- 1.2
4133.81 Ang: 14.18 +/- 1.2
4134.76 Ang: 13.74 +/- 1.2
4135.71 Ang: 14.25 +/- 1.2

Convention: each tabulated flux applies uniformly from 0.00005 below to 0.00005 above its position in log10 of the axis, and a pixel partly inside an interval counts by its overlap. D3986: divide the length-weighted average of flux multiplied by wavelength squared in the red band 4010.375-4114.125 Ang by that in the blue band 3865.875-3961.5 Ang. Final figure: 1.6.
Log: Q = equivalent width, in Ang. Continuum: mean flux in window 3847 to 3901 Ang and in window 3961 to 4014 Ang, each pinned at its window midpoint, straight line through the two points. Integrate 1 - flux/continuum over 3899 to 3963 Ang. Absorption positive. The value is 3.8 Ang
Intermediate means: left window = 9.65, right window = 11.1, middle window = 9.74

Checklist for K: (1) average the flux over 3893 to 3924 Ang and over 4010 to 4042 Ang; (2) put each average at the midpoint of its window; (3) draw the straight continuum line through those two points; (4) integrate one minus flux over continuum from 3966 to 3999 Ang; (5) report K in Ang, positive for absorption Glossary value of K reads 7.4 Ang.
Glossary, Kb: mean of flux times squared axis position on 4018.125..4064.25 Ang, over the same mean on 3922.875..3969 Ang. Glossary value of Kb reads 1.7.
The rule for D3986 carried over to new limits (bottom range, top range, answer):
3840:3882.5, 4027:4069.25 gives 1.54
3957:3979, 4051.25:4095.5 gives 1.84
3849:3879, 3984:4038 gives 1.48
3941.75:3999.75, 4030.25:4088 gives 1.41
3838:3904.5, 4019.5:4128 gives 1.59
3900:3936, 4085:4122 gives 1.50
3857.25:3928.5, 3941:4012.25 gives 1.13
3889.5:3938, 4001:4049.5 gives 1.63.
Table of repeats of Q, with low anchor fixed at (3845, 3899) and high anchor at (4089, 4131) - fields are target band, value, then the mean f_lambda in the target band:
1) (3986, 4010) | -3.8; 13.4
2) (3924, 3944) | 5.9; 7.46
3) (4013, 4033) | -5.0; 14.9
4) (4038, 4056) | -2.6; 14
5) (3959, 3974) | 5.4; 7.11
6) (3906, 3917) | -1.0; 11.2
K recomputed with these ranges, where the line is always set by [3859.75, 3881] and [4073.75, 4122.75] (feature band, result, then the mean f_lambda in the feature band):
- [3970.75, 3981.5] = 2.90 Ang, 8.65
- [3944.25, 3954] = 0.30 Ang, 11.1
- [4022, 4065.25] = -4.01 Ang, 13.9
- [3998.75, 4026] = -4.75 Ang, 14.5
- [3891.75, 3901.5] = 1.48 Ang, 9.16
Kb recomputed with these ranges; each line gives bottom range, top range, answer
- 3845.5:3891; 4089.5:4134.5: 1.53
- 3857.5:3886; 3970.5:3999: 1.17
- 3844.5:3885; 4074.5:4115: 1.52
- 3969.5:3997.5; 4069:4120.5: 1.32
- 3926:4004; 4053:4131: 1.47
